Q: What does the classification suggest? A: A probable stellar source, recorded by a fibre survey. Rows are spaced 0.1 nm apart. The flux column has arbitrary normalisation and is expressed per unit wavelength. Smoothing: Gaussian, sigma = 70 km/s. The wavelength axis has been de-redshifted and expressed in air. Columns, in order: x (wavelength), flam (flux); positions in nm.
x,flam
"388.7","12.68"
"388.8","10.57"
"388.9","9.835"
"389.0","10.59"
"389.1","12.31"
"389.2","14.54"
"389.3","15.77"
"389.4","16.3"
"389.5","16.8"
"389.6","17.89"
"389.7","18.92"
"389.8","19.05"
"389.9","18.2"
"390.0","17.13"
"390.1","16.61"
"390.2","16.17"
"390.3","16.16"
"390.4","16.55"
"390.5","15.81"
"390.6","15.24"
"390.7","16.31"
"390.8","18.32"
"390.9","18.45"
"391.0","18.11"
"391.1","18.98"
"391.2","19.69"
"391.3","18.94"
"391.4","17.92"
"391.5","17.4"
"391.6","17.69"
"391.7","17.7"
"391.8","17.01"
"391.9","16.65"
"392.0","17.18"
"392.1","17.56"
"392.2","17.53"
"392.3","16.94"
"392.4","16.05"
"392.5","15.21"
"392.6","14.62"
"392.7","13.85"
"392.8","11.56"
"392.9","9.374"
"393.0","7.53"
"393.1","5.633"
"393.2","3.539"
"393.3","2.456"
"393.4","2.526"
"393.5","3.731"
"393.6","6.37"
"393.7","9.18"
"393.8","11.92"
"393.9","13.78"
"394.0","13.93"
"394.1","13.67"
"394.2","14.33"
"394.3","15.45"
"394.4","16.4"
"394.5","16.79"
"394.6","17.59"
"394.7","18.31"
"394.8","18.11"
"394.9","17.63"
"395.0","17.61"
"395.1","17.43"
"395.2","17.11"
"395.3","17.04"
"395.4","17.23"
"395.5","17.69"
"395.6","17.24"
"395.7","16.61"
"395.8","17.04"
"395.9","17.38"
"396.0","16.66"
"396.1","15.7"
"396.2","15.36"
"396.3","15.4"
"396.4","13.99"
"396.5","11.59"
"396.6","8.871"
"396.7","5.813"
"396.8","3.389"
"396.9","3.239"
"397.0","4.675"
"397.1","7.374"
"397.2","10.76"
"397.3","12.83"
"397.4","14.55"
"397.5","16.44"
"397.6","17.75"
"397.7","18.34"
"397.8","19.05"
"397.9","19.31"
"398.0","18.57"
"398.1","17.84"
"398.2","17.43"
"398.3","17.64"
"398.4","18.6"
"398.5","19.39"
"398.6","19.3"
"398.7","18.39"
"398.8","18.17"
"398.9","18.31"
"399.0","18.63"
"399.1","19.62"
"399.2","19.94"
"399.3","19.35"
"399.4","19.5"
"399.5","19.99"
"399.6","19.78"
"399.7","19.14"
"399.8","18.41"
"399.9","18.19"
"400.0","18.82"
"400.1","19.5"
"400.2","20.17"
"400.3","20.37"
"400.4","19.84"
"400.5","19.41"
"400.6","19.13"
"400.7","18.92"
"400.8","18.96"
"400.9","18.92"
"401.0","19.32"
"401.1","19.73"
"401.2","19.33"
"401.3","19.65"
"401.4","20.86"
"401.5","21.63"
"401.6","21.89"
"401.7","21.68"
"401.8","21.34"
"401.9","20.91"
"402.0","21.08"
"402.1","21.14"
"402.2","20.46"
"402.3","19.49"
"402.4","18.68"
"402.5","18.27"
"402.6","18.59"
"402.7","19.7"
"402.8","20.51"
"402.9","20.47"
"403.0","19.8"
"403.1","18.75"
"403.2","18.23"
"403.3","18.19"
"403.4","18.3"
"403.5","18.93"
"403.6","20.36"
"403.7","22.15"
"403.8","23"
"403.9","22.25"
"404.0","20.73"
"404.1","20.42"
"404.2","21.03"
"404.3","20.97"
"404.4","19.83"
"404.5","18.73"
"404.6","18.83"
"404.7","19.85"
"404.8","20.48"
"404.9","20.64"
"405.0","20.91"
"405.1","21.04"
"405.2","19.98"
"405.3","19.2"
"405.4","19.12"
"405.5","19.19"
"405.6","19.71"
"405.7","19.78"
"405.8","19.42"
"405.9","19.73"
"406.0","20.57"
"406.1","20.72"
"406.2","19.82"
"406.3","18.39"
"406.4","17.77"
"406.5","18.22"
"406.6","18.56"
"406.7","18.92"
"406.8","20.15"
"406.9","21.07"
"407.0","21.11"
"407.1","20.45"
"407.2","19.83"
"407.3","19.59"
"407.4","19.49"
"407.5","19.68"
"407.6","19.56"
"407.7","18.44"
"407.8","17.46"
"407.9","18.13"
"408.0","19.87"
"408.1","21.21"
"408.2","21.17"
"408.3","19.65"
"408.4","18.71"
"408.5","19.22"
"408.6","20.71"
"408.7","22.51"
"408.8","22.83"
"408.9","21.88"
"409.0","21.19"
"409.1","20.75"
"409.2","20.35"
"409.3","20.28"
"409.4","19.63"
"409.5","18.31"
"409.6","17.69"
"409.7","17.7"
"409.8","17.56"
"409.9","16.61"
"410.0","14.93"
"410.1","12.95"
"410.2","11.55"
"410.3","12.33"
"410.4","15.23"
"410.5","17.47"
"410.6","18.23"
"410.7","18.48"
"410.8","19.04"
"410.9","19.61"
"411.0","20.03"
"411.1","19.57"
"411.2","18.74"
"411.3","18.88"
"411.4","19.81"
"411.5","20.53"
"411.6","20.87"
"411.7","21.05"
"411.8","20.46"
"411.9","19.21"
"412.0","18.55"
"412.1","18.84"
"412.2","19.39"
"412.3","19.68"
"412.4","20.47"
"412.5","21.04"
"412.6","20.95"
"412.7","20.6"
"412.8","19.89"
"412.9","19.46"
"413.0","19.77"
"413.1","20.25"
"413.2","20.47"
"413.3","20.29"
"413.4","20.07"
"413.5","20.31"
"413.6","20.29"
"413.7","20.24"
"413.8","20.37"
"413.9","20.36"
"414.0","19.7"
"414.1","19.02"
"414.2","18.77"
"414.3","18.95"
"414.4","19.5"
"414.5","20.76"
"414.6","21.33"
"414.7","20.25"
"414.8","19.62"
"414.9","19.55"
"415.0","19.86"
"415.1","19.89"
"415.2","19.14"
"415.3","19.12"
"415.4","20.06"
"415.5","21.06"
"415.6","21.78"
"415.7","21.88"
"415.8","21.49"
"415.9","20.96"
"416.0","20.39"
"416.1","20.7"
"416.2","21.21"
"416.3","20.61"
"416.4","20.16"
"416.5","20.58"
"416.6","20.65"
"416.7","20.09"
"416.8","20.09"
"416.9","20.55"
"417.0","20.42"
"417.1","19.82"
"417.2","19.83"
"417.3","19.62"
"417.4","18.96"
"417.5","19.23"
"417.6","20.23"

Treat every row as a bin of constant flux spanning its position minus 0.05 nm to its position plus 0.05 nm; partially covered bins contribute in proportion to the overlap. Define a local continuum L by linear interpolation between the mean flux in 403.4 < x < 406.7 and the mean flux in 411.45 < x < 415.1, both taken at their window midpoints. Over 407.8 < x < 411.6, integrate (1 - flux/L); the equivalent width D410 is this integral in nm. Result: 0.24 nm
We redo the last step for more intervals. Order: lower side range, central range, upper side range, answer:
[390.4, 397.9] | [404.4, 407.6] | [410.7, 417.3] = -0.36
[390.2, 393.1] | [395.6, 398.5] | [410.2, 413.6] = 0.47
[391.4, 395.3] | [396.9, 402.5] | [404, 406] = -0.39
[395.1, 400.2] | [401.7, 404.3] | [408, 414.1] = -0.41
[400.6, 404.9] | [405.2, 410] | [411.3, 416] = 0.12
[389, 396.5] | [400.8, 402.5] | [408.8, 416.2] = -0.32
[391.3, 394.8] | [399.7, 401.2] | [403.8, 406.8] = -0.17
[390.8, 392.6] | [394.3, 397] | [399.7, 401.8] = 0.55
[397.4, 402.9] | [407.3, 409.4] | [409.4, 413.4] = -0.14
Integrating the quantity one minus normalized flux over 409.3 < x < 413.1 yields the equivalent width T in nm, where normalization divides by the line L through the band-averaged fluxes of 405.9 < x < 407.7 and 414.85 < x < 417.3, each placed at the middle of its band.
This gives 0.271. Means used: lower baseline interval 19.6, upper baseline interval 20.4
